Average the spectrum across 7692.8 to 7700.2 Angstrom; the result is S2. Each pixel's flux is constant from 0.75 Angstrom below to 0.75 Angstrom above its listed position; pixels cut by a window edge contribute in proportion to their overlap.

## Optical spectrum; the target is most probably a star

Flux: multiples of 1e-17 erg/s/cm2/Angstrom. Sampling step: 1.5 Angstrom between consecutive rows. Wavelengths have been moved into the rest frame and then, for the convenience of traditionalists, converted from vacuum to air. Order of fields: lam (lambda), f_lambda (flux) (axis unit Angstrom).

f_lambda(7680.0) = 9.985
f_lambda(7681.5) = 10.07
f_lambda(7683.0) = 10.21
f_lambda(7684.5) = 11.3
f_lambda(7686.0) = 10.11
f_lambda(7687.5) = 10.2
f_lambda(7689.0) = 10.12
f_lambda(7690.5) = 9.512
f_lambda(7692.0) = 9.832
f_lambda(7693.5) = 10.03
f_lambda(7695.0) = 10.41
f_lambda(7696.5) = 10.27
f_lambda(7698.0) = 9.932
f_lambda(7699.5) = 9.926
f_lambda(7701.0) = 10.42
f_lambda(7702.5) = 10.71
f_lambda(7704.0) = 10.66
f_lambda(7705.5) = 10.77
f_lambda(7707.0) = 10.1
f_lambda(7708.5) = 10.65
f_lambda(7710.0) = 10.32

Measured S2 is 10.1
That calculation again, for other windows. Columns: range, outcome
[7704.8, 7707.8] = 10.4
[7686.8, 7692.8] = 9.91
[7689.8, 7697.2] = 10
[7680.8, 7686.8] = 10.4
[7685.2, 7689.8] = 10.1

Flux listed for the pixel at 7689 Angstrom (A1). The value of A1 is 10.12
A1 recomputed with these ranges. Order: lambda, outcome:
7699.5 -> 9.926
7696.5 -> 10.27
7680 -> 9.985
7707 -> 10.1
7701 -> 10.42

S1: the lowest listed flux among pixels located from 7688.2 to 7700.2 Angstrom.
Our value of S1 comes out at 9.512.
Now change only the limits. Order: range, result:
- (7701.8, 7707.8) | 10.1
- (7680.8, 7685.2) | 10.07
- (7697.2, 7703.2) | 9.926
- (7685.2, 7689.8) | 10.11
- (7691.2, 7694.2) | 9.832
